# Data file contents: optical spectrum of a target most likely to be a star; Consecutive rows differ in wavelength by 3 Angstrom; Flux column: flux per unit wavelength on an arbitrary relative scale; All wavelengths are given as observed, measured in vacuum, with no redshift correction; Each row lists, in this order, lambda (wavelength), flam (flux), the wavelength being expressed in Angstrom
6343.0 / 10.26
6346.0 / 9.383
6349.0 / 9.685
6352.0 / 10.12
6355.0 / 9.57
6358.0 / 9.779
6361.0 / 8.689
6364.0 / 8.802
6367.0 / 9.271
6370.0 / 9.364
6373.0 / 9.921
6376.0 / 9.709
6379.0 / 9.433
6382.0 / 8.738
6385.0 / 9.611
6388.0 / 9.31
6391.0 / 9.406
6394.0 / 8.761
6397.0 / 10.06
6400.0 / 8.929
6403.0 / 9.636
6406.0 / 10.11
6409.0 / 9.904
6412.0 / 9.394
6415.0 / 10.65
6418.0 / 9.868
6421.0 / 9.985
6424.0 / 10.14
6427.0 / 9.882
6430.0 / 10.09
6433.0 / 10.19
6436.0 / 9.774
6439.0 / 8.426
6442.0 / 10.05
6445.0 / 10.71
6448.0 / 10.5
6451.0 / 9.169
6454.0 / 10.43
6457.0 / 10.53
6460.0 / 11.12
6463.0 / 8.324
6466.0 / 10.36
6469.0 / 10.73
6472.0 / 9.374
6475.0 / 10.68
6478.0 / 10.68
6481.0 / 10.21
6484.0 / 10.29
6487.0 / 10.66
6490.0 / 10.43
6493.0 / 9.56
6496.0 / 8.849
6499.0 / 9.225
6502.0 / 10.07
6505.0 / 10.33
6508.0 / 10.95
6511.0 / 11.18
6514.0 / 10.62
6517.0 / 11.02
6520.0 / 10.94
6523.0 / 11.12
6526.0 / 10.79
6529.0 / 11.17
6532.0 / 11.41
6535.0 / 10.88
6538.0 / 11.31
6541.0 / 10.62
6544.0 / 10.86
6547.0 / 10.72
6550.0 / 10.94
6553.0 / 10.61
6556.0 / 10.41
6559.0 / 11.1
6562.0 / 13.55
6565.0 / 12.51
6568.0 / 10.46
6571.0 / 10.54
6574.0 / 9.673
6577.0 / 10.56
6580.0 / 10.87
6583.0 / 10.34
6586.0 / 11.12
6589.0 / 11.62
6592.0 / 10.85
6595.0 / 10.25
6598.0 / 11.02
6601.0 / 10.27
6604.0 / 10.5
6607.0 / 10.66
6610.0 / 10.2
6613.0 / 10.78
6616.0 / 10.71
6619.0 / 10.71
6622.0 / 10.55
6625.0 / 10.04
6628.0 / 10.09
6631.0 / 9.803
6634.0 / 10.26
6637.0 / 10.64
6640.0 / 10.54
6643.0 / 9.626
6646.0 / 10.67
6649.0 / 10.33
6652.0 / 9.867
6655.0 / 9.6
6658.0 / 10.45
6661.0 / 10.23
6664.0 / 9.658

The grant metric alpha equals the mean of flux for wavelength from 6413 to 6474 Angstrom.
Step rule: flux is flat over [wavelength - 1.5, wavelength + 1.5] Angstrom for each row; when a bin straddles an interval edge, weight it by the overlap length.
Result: 10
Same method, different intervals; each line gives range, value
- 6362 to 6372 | 9.16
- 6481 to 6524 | 10.4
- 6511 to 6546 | 11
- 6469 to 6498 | 10.1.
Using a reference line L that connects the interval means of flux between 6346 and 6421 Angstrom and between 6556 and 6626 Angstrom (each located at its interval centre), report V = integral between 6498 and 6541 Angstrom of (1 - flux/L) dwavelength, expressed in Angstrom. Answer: -1.7 Angstrom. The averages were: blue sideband 9.54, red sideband 10.8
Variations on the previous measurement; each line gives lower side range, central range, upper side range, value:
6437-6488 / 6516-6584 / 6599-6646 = -4.8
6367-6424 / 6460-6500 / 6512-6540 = 2.0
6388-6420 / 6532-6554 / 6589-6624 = -1.2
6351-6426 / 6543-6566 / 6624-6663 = -3.2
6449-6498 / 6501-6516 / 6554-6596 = -0.4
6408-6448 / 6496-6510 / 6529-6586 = 0.7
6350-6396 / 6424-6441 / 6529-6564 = 0.4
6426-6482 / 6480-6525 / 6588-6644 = -0.8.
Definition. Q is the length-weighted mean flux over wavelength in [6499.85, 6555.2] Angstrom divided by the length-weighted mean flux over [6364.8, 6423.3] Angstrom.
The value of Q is 1.13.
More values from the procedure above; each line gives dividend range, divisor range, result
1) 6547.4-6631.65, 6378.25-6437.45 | 1.11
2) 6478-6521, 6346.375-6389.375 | 1.09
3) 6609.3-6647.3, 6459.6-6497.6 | 1.03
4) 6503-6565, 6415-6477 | 1.10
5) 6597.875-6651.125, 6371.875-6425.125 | 1.08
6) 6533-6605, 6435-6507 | 1.09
